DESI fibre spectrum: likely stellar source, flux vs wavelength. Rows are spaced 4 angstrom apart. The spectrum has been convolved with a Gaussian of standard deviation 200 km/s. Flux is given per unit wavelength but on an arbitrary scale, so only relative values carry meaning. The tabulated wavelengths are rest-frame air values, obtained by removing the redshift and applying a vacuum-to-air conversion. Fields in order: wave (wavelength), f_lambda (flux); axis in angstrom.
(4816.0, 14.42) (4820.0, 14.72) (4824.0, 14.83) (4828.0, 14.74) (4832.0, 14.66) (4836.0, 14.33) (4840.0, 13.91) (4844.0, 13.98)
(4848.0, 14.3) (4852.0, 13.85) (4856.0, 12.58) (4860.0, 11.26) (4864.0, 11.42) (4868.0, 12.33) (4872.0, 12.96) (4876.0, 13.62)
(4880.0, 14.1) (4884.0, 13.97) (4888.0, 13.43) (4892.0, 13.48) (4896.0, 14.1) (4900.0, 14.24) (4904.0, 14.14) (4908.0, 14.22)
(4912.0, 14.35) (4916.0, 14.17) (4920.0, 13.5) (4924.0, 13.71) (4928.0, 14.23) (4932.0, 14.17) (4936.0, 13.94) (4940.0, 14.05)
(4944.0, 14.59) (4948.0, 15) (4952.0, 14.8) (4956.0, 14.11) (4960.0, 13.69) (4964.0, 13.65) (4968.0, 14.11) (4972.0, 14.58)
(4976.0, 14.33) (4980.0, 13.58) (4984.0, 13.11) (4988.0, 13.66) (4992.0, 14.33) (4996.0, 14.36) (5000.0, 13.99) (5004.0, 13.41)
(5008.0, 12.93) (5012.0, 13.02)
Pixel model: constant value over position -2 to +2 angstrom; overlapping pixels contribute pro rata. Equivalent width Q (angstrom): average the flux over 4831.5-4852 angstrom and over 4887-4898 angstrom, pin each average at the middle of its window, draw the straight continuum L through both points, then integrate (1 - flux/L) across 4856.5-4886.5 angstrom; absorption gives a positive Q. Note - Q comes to 2.3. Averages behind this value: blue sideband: 14.2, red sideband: 13.7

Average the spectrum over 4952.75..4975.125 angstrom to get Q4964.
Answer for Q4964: 14.1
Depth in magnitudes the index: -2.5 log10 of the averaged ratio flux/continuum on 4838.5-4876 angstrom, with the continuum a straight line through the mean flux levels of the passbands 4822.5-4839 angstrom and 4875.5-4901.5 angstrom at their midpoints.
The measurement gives 0.10 mag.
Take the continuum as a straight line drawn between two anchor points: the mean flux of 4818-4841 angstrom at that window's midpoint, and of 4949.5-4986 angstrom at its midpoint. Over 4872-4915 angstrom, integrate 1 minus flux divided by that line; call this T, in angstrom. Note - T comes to 1.14 angstrom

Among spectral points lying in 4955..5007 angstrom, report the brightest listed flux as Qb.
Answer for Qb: 14.58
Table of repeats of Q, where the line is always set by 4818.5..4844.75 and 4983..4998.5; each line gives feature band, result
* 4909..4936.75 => 0.3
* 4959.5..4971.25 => 0.1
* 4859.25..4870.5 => 2.0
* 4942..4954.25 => -0.6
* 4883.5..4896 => 0.5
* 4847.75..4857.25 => 0.6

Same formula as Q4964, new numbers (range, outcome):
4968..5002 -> 14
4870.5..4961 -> 14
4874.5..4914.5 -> 14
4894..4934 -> 14.1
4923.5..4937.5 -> 14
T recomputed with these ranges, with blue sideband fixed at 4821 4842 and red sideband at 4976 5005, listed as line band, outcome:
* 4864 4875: 1.4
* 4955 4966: 0.1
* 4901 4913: 0.0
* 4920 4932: 0.2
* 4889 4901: 0.3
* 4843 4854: 0.3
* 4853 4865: 2.0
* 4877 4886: 0.2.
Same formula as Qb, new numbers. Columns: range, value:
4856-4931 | 14.35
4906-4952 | 15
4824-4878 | 14.83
